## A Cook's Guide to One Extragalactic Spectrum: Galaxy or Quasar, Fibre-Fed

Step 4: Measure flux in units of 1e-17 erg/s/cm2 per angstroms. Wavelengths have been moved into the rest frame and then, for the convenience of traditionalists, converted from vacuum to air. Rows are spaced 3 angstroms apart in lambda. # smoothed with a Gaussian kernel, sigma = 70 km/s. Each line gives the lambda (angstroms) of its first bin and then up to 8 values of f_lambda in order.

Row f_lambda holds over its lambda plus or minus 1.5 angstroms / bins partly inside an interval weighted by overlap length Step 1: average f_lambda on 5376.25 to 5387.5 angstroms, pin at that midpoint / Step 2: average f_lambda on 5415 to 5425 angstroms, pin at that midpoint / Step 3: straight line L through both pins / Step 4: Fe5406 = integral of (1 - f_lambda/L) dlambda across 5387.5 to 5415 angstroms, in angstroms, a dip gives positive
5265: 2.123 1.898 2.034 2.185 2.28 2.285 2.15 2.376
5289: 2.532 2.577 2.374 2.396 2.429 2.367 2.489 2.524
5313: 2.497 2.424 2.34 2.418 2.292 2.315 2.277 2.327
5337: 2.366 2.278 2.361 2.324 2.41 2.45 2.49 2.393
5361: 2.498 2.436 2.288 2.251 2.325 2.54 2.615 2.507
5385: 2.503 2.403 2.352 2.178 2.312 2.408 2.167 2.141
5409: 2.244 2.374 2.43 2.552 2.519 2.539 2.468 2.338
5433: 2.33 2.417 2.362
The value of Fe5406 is 2.56 angstroms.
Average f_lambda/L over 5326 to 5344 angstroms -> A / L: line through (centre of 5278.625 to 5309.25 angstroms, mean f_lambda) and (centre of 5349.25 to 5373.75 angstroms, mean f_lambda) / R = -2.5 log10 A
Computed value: 0.036 mag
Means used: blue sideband 2.4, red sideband 2.39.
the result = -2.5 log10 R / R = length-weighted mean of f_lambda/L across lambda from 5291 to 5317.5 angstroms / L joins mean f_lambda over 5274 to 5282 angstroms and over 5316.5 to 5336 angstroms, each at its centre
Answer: -0.07 mag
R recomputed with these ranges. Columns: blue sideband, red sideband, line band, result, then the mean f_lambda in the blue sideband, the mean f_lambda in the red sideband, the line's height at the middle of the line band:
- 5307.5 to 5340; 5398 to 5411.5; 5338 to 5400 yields -0.04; 2.38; 2.25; 2.31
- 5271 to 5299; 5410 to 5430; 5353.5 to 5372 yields 0.01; 2.33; 2.46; 2.41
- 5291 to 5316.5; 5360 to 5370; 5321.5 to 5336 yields 0.05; 2.45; 2.38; 2.42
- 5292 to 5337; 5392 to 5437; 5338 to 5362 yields -0.01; 2.4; 2.36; 2.38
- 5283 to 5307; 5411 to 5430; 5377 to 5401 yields 0.02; 2.42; 2.47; 2.46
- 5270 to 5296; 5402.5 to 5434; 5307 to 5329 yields -0.04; 2.31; 2.38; 2.33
